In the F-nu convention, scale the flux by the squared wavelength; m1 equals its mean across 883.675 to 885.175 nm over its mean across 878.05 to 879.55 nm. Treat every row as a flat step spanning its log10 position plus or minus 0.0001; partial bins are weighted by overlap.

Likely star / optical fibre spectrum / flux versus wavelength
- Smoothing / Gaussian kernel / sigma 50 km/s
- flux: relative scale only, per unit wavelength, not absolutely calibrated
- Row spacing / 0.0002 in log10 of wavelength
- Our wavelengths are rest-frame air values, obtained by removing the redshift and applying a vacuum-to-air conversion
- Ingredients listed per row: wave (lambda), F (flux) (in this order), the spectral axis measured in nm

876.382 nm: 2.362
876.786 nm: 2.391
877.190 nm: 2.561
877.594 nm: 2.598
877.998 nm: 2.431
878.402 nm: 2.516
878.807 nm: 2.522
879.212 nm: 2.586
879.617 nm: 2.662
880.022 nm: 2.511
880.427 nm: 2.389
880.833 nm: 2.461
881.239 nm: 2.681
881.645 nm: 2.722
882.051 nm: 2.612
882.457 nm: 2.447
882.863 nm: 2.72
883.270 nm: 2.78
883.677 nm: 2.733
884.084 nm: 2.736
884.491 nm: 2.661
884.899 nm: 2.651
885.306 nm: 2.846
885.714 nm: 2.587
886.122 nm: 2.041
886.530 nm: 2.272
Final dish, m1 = 1.08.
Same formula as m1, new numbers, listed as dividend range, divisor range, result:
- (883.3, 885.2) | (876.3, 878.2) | 1.11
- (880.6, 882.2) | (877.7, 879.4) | 1.04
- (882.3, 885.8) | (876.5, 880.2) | 1.08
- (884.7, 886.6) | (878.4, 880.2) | 0.99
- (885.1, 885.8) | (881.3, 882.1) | 1.03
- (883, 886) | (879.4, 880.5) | 1.07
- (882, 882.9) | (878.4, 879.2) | 1.02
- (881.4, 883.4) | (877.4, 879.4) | 1.06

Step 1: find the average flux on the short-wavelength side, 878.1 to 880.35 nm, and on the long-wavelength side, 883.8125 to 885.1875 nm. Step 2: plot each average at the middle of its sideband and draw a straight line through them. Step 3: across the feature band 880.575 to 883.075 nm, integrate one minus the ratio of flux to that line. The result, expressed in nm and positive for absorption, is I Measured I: 0.02 nm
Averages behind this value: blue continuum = 2.54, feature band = 2.6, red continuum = 2.7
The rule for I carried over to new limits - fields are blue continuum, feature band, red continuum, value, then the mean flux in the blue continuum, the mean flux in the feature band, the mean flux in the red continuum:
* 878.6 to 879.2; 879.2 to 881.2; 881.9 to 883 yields 0.02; 2.54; 2.53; 2.59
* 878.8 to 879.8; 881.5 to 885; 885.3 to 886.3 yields -0.25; 2.6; 2.67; 2.43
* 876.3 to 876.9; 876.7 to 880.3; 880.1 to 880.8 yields -0.20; 2.38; 2.53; 2.43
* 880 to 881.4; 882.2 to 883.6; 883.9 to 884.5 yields -0.01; 2.5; 2.66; 2.71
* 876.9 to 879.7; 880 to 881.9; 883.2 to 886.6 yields 0.00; 2.54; 2.56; 2.59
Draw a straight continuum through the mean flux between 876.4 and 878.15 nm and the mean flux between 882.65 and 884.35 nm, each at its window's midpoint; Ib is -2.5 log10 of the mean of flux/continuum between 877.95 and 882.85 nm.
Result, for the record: 0.02 mag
